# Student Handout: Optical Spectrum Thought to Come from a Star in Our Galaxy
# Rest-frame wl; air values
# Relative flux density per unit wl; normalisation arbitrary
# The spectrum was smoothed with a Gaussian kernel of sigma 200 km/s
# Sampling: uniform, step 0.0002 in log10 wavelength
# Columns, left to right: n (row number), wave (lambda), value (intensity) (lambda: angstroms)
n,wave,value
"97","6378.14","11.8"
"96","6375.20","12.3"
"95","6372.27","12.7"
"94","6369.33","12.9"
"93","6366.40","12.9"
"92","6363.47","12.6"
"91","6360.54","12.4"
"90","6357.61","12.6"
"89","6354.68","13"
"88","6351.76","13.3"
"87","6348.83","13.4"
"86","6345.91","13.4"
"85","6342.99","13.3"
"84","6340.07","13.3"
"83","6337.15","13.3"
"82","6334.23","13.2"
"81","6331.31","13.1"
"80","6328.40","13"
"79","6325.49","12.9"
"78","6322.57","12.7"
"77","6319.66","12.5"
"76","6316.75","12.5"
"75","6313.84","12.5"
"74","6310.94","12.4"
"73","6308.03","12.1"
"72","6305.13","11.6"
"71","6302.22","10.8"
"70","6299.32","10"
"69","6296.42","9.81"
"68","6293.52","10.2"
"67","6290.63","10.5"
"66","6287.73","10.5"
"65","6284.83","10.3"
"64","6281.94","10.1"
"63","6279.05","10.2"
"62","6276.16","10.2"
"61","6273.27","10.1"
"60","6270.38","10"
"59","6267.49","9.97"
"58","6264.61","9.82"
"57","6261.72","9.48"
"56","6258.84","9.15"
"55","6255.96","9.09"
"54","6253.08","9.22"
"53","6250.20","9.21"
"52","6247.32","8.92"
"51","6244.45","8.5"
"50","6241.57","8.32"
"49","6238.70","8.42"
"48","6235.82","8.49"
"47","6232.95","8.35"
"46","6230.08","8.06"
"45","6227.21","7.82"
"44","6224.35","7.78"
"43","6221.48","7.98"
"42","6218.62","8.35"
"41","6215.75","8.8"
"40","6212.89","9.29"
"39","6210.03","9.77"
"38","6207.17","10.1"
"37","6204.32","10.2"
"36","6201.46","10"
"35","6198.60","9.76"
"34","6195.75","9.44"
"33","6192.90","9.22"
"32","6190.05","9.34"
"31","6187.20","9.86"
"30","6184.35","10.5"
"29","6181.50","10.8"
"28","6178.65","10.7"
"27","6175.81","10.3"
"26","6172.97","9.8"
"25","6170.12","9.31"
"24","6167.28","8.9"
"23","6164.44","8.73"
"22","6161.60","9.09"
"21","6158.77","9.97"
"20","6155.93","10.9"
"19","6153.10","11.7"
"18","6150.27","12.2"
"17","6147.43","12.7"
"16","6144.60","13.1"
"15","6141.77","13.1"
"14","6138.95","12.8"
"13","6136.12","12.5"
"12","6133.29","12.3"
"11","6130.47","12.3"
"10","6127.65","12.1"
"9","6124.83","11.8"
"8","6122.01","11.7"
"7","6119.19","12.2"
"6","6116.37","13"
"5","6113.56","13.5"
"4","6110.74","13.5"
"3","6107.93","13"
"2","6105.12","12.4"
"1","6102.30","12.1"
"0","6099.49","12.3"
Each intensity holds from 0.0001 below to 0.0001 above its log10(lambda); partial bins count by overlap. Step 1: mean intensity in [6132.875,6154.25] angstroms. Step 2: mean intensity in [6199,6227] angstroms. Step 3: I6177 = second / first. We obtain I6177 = 0.72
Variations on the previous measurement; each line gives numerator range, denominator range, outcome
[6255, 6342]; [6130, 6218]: 1.07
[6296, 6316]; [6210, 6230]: 1.36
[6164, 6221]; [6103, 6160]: 0.78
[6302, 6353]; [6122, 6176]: 1.13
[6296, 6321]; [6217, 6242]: 1.43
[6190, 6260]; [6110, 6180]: 0.78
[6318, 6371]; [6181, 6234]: 1.41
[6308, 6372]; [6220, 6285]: 1.42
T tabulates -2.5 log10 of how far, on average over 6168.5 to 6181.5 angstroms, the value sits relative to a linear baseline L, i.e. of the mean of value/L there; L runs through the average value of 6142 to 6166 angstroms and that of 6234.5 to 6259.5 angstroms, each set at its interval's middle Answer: 0.05 mag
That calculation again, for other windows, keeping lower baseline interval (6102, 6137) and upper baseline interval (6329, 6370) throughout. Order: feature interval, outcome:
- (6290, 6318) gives 0.152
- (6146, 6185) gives 0.210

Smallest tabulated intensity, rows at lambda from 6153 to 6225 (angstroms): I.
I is 7.78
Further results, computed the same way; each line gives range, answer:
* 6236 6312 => 8.32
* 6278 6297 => 9.81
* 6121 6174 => 8.73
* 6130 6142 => 12.3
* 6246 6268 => 8.92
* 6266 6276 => 9.97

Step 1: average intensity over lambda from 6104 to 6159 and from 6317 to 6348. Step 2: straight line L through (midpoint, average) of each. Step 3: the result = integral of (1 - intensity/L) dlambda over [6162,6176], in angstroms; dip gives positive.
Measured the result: 3.6 angstroms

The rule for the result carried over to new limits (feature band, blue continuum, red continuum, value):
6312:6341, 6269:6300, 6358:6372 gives -3.5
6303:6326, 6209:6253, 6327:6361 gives -0.8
